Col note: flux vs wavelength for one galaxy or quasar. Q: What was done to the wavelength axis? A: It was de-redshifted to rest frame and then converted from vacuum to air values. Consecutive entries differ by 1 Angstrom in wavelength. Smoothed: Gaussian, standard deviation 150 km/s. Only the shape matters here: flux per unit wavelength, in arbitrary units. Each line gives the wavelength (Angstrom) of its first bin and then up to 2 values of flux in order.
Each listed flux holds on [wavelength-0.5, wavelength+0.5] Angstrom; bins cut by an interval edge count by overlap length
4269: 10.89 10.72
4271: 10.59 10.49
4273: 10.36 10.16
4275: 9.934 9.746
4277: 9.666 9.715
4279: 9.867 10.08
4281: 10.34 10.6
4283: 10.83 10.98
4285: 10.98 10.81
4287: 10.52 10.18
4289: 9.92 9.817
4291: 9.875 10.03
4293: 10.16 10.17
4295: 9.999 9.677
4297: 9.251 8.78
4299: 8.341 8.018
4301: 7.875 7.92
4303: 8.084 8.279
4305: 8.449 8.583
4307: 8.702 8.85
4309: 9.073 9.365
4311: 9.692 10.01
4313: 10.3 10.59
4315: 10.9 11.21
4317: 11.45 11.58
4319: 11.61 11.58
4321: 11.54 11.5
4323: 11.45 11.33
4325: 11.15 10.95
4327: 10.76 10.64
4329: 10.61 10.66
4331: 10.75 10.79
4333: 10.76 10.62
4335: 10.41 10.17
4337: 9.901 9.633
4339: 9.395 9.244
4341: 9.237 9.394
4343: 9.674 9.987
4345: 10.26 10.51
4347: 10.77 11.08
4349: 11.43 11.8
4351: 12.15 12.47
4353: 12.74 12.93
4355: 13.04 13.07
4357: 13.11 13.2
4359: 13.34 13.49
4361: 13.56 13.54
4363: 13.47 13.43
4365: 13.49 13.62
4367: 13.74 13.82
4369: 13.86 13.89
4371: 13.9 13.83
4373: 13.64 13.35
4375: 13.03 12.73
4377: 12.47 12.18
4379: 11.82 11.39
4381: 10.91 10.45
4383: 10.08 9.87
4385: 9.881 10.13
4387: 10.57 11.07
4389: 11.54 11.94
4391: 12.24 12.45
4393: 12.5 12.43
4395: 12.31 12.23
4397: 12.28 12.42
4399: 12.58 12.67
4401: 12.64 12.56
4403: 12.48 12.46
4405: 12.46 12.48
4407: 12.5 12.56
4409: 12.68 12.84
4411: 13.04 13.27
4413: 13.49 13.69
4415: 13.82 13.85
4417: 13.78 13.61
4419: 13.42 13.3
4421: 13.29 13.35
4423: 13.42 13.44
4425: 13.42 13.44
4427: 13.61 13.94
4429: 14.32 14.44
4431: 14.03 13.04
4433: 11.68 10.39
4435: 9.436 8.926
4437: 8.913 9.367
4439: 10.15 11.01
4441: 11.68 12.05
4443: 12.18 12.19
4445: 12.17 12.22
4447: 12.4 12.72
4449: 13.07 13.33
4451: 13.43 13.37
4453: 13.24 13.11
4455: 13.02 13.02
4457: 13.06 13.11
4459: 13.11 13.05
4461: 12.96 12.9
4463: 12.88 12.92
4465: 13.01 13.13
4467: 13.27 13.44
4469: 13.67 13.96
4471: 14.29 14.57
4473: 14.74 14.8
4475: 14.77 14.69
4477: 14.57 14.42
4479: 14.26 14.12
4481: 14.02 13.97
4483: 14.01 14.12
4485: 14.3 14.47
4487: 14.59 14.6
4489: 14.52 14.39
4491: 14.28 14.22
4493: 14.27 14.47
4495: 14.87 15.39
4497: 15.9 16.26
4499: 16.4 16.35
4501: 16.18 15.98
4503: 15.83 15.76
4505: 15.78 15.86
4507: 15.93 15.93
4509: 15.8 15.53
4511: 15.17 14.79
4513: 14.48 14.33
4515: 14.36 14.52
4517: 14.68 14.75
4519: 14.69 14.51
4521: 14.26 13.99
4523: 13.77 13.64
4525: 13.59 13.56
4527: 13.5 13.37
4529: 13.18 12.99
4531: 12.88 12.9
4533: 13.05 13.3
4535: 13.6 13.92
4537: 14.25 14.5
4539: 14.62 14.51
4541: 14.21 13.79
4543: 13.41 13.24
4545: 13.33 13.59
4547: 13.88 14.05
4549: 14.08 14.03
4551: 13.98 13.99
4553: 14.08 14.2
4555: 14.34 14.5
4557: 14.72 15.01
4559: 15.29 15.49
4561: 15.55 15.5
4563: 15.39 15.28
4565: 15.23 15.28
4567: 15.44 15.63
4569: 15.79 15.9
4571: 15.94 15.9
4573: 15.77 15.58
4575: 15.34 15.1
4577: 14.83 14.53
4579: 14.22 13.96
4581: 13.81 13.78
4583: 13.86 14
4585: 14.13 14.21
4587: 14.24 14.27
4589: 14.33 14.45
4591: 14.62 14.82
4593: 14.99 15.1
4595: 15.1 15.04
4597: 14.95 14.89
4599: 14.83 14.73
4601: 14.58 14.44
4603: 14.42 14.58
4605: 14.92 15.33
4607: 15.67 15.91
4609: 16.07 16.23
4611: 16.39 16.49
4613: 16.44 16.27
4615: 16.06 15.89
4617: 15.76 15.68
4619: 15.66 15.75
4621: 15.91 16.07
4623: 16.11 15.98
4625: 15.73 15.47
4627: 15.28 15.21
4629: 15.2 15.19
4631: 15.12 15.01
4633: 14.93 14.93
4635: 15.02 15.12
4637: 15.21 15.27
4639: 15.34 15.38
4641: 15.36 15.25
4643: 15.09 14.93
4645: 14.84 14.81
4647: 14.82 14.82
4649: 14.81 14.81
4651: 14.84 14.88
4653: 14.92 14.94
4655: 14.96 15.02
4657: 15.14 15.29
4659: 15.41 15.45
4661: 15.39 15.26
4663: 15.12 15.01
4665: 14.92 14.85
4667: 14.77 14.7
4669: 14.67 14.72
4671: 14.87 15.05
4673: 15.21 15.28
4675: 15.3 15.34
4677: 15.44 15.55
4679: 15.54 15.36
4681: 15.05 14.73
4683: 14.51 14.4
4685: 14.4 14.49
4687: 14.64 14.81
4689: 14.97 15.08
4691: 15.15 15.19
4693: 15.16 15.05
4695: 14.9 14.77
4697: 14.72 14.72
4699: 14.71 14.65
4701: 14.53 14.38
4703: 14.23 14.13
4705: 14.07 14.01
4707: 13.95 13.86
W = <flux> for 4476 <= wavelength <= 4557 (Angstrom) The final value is 14.4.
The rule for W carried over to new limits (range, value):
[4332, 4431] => 12.3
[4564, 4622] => 15.2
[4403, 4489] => 13.1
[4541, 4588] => 14.6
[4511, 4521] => 14.6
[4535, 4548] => 13.9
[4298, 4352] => 10.2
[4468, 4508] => 14.9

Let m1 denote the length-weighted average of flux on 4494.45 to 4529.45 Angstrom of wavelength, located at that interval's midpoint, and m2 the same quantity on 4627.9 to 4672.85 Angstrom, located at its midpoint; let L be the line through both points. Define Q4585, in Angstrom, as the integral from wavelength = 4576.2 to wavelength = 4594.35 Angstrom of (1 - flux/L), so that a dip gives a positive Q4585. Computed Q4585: 0.8 Angstrom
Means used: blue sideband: 14.9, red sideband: 15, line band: 14.3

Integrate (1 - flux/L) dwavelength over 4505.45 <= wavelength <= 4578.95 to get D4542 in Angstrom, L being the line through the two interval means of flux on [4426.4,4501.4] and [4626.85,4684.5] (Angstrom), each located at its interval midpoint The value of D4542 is -2.2 Angstrom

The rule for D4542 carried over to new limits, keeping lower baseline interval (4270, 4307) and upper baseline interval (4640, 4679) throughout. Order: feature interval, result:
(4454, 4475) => -2.1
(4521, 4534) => -0.2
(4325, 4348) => 0.3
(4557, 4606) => -3.4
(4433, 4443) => 1.2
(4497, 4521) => -4.6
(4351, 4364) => -3.0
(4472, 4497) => -3.9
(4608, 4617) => -1.1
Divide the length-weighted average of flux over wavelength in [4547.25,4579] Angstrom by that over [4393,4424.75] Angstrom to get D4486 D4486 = 1.16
